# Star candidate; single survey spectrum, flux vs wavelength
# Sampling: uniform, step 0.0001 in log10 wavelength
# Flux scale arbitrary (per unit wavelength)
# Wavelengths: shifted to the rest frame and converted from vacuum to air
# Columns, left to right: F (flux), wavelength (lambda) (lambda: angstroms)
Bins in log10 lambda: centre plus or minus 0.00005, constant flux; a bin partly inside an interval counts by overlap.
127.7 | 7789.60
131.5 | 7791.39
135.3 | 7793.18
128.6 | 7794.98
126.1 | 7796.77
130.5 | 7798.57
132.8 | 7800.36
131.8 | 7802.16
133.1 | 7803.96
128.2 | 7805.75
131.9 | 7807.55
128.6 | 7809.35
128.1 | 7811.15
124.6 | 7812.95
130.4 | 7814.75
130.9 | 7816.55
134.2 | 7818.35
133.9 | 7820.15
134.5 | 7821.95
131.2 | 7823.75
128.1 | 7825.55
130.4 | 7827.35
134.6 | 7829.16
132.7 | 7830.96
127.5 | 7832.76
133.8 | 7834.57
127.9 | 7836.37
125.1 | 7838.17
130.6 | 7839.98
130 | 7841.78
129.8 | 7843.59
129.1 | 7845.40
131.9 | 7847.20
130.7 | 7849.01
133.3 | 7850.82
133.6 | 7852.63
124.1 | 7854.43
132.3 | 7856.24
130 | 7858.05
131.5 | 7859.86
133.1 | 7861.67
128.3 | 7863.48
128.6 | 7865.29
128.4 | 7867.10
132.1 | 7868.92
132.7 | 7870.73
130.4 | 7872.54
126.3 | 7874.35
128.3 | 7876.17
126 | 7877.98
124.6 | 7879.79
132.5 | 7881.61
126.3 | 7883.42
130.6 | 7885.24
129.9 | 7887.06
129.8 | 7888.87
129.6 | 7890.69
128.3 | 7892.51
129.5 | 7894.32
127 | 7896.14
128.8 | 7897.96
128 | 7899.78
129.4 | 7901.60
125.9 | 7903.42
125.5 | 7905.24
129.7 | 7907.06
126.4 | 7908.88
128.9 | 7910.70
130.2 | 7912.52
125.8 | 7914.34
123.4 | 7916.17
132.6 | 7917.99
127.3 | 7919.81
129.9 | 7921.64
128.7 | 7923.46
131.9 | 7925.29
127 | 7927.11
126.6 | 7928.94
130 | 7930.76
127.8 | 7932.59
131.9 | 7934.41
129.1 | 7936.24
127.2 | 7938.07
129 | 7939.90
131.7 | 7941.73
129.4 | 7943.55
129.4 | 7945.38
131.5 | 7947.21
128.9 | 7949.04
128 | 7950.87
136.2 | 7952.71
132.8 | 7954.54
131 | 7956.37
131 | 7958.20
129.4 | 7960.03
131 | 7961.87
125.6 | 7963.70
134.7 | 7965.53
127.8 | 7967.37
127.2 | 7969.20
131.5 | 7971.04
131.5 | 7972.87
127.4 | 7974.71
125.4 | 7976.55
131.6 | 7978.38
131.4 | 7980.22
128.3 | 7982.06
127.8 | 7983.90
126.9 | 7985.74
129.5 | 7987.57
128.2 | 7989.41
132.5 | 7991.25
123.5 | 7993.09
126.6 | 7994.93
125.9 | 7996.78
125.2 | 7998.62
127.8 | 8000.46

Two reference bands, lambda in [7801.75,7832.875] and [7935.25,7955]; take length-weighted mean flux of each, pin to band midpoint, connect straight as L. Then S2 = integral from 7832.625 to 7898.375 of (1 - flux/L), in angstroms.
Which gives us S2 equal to 0.5 angstroms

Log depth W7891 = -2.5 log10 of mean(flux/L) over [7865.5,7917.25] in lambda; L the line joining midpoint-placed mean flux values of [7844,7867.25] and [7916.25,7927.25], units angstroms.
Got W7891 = 0.01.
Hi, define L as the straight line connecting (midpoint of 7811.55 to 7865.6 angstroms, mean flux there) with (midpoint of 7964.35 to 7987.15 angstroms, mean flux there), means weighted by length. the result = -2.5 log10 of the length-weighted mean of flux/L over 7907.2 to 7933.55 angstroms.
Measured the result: 0.012 mag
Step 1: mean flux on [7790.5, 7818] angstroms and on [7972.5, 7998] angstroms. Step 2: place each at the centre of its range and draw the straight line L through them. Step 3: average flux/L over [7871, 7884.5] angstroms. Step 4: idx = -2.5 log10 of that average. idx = 0.01 mag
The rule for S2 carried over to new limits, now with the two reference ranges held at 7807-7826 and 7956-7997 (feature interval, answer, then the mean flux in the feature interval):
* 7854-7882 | 0.2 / 129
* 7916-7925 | 0.0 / 129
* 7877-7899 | 0.2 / 129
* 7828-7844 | 0.0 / 130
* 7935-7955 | -0.2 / 130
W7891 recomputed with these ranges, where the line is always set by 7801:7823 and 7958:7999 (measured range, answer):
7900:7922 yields 0.01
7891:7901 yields 0.01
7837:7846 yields 0.01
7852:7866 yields 0.00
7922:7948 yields 0.00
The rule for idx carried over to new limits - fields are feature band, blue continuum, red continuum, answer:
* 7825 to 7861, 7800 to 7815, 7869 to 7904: -0.01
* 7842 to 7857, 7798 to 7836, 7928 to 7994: 0.00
